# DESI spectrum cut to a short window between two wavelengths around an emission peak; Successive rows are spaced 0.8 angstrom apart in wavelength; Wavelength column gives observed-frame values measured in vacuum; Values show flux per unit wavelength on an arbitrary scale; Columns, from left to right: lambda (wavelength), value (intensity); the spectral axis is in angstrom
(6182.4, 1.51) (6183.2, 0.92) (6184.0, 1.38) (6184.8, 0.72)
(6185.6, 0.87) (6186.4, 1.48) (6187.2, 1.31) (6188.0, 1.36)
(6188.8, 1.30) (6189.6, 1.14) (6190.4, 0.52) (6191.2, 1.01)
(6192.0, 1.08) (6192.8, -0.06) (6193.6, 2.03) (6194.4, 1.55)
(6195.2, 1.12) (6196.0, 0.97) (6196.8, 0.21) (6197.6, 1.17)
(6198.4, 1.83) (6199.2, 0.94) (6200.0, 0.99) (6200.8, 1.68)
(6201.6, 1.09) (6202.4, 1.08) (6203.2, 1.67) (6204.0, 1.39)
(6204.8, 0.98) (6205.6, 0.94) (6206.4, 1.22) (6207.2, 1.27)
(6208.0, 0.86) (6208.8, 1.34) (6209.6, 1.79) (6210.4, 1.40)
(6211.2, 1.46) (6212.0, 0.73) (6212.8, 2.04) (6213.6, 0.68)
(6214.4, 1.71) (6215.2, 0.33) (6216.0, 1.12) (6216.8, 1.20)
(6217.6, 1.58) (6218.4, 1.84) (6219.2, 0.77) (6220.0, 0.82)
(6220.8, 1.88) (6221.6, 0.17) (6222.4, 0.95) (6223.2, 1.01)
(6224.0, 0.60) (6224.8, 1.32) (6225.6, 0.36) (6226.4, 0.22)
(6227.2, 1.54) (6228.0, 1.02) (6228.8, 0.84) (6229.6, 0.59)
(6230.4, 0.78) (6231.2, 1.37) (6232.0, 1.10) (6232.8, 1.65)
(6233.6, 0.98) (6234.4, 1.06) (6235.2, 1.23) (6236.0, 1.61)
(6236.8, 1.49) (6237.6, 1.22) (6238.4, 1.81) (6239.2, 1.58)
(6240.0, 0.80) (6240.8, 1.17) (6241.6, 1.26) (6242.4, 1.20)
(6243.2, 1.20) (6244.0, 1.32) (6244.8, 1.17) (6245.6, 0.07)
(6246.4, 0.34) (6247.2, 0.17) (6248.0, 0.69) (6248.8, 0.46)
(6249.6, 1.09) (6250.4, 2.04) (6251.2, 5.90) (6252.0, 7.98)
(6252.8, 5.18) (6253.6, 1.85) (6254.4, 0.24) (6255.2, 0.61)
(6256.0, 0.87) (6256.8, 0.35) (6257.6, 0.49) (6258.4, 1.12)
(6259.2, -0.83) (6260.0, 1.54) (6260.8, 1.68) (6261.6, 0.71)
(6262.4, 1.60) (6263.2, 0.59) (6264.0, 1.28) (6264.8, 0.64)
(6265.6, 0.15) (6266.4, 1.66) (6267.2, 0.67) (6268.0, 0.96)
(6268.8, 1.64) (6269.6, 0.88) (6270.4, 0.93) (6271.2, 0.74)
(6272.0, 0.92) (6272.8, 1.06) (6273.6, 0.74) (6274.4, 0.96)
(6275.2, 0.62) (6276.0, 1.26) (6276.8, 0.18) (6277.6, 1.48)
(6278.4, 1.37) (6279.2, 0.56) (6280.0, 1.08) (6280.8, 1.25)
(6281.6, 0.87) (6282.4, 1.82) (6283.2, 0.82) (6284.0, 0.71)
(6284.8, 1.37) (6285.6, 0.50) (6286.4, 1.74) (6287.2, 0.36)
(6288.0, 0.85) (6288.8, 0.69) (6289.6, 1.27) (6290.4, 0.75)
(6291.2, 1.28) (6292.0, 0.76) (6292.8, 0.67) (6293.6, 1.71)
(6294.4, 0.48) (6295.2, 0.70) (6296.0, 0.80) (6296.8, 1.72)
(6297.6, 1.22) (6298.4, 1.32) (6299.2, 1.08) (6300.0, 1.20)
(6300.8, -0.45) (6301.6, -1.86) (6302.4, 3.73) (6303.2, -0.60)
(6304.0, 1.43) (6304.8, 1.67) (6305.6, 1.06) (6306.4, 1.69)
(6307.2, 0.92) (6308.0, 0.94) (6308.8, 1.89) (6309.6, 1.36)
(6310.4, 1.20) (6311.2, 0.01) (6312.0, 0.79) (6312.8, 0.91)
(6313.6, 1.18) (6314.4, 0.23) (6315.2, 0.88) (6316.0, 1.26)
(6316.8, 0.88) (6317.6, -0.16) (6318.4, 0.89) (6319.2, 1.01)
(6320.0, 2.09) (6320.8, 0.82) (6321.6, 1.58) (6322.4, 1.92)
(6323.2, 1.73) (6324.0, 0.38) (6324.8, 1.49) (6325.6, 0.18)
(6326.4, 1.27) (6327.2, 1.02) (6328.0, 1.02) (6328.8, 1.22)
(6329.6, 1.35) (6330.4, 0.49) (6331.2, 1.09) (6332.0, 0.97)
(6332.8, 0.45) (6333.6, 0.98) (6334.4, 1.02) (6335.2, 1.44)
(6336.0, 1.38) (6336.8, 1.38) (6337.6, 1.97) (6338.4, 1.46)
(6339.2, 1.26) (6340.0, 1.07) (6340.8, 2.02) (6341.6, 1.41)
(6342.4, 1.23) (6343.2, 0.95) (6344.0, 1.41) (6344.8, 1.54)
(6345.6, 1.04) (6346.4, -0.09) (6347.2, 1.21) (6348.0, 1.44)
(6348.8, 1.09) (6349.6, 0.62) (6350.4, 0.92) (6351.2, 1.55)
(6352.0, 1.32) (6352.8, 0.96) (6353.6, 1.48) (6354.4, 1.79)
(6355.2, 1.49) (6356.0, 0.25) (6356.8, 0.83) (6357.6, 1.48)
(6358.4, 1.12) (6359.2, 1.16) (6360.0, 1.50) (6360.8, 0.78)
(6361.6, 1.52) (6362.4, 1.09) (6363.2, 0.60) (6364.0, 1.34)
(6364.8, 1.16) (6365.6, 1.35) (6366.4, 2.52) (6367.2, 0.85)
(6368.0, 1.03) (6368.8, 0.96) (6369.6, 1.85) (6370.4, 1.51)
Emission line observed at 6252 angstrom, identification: H-beta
